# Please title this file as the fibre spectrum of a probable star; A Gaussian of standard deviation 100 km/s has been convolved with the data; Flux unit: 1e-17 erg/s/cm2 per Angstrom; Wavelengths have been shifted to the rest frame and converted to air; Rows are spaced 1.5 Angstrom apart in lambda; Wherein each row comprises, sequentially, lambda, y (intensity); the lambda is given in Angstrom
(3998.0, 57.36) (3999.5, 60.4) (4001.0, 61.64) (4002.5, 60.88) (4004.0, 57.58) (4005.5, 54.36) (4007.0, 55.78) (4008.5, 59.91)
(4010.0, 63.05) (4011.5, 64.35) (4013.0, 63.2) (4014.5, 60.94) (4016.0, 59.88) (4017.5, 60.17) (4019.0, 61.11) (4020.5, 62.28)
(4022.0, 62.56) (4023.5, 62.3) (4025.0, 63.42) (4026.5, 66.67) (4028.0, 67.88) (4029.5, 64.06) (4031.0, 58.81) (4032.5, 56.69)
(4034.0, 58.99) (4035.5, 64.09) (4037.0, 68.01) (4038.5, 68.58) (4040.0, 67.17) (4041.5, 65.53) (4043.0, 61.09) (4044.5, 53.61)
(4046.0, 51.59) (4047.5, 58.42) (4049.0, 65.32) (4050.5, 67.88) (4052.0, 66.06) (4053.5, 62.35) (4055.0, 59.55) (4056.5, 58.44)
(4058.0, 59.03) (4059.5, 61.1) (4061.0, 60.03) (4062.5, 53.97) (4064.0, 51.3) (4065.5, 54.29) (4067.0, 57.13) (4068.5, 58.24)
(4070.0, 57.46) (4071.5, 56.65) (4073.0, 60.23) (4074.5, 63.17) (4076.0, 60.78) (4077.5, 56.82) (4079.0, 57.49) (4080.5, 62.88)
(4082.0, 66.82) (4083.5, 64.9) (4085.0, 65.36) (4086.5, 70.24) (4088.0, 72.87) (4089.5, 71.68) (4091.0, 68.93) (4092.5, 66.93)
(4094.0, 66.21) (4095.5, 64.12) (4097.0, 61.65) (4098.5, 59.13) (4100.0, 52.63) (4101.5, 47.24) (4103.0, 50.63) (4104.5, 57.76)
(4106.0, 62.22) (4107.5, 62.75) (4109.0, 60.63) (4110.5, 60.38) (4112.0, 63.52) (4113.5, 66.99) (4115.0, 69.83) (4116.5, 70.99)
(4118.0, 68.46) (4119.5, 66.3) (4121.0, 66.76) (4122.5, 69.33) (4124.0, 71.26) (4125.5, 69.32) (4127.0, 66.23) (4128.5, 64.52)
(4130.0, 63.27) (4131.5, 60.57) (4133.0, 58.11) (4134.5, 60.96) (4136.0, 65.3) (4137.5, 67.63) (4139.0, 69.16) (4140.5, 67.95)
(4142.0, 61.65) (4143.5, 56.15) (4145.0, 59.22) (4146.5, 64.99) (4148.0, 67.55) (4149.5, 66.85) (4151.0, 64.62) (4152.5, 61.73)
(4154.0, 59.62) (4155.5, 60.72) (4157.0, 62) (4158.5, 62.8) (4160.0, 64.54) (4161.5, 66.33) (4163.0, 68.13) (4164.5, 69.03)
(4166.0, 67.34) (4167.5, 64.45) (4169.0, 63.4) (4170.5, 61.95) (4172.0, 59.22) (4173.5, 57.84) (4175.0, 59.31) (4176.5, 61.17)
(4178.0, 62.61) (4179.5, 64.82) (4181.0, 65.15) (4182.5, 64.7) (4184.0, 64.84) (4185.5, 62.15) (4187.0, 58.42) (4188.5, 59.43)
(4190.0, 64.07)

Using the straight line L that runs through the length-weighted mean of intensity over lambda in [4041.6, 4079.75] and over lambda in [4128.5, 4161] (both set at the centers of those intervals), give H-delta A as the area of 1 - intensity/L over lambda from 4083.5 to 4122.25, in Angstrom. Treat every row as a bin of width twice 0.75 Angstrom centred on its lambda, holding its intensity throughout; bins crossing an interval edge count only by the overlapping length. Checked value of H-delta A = -1.8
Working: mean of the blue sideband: 59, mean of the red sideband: 63.2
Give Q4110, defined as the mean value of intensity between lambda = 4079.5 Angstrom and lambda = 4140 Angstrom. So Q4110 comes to 64.3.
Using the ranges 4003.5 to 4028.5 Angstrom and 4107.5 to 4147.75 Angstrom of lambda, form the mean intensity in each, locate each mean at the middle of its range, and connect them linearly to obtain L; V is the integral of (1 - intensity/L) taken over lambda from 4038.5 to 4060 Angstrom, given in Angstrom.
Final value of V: 0.4 Angstrom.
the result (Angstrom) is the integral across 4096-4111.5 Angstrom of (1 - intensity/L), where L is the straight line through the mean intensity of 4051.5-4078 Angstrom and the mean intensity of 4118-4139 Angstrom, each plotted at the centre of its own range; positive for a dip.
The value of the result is 1.3 Angstrom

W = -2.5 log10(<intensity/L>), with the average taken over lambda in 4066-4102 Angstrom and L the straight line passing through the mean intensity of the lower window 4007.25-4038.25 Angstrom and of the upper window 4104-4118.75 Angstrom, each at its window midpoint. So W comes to 0.03 mag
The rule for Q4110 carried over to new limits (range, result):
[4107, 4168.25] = 64.8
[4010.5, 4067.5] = 61.3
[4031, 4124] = 62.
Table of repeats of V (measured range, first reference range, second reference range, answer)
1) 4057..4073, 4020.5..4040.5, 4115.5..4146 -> 1.8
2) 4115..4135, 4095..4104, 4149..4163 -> -2.3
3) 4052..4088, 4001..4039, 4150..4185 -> 1.1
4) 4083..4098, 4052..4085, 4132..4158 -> -1.7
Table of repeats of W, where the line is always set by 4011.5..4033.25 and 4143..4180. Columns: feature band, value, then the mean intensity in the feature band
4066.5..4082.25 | 0.05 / 59.6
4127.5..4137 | 0.01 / 62.4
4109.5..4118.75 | -0.06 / 66.5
